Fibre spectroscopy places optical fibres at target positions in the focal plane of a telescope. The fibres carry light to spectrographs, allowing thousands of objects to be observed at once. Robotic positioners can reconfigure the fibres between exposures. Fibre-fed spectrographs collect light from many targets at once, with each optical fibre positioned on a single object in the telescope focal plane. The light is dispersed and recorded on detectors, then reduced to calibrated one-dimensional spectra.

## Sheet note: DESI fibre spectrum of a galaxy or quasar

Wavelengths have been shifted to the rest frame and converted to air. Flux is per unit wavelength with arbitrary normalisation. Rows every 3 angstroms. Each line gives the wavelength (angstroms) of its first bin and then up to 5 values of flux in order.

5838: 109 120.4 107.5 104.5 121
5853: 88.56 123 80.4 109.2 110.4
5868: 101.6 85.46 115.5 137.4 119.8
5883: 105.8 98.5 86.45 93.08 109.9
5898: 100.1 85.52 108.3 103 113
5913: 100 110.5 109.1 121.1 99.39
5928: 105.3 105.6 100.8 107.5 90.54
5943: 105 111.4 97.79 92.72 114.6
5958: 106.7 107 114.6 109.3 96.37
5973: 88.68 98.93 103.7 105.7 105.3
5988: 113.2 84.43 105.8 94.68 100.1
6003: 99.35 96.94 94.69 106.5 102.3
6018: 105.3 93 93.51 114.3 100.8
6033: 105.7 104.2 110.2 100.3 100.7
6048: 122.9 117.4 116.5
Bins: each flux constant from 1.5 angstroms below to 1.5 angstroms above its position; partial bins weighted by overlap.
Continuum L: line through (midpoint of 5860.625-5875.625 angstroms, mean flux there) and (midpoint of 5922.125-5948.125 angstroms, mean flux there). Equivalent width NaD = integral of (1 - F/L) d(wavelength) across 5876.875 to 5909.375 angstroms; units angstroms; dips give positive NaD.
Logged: 0.4 angstroms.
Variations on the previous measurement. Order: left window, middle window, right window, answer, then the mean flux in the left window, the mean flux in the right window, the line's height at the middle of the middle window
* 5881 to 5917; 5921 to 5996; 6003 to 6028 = -1.9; 101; 100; 101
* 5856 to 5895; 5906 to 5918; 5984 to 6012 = -0.4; 105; 99.7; 103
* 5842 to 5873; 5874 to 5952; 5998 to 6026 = -2.2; 104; 99.3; 102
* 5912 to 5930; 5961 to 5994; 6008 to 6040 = 0.8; 108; 103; 105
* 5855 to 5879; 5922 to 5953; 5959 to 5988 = 0.7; 108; 104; 105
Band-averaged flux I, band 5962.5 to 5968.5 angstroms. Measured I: 112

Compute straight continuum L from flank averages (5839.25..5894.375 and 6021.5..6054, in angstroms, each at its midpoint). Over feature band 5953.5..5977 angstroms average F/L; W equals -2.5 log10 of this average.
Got 0.02 mag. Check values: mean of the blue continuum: 106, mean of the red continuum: 107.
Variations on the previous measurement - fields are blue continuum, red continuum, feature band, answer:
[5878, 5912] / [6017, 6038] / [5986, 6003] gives 0.03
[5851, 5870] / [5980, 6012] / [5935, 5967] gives -0.04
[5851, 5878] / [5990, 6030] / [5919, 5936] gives -0.04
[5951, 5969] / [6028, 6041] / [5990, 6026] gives 0.08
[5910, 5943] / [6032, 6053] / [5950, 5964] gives 0.00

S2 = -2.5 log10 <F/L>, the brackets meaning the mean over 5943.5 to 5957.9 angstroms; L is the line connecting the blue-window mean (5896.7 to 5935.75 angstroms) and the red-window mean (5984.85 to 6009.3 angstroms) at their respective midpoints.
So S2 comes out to -0.02 mag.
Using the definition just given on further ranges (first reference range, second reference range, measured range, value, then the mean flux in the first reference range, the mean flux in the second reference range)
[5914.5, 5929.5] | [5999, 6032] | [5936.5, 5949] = 0.05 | 109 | 101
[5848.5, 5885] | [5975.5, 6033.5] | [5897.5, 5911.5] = 0.04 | 108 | 101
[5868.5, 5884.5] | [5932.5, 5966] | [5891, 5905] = 0.11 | 112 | 104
